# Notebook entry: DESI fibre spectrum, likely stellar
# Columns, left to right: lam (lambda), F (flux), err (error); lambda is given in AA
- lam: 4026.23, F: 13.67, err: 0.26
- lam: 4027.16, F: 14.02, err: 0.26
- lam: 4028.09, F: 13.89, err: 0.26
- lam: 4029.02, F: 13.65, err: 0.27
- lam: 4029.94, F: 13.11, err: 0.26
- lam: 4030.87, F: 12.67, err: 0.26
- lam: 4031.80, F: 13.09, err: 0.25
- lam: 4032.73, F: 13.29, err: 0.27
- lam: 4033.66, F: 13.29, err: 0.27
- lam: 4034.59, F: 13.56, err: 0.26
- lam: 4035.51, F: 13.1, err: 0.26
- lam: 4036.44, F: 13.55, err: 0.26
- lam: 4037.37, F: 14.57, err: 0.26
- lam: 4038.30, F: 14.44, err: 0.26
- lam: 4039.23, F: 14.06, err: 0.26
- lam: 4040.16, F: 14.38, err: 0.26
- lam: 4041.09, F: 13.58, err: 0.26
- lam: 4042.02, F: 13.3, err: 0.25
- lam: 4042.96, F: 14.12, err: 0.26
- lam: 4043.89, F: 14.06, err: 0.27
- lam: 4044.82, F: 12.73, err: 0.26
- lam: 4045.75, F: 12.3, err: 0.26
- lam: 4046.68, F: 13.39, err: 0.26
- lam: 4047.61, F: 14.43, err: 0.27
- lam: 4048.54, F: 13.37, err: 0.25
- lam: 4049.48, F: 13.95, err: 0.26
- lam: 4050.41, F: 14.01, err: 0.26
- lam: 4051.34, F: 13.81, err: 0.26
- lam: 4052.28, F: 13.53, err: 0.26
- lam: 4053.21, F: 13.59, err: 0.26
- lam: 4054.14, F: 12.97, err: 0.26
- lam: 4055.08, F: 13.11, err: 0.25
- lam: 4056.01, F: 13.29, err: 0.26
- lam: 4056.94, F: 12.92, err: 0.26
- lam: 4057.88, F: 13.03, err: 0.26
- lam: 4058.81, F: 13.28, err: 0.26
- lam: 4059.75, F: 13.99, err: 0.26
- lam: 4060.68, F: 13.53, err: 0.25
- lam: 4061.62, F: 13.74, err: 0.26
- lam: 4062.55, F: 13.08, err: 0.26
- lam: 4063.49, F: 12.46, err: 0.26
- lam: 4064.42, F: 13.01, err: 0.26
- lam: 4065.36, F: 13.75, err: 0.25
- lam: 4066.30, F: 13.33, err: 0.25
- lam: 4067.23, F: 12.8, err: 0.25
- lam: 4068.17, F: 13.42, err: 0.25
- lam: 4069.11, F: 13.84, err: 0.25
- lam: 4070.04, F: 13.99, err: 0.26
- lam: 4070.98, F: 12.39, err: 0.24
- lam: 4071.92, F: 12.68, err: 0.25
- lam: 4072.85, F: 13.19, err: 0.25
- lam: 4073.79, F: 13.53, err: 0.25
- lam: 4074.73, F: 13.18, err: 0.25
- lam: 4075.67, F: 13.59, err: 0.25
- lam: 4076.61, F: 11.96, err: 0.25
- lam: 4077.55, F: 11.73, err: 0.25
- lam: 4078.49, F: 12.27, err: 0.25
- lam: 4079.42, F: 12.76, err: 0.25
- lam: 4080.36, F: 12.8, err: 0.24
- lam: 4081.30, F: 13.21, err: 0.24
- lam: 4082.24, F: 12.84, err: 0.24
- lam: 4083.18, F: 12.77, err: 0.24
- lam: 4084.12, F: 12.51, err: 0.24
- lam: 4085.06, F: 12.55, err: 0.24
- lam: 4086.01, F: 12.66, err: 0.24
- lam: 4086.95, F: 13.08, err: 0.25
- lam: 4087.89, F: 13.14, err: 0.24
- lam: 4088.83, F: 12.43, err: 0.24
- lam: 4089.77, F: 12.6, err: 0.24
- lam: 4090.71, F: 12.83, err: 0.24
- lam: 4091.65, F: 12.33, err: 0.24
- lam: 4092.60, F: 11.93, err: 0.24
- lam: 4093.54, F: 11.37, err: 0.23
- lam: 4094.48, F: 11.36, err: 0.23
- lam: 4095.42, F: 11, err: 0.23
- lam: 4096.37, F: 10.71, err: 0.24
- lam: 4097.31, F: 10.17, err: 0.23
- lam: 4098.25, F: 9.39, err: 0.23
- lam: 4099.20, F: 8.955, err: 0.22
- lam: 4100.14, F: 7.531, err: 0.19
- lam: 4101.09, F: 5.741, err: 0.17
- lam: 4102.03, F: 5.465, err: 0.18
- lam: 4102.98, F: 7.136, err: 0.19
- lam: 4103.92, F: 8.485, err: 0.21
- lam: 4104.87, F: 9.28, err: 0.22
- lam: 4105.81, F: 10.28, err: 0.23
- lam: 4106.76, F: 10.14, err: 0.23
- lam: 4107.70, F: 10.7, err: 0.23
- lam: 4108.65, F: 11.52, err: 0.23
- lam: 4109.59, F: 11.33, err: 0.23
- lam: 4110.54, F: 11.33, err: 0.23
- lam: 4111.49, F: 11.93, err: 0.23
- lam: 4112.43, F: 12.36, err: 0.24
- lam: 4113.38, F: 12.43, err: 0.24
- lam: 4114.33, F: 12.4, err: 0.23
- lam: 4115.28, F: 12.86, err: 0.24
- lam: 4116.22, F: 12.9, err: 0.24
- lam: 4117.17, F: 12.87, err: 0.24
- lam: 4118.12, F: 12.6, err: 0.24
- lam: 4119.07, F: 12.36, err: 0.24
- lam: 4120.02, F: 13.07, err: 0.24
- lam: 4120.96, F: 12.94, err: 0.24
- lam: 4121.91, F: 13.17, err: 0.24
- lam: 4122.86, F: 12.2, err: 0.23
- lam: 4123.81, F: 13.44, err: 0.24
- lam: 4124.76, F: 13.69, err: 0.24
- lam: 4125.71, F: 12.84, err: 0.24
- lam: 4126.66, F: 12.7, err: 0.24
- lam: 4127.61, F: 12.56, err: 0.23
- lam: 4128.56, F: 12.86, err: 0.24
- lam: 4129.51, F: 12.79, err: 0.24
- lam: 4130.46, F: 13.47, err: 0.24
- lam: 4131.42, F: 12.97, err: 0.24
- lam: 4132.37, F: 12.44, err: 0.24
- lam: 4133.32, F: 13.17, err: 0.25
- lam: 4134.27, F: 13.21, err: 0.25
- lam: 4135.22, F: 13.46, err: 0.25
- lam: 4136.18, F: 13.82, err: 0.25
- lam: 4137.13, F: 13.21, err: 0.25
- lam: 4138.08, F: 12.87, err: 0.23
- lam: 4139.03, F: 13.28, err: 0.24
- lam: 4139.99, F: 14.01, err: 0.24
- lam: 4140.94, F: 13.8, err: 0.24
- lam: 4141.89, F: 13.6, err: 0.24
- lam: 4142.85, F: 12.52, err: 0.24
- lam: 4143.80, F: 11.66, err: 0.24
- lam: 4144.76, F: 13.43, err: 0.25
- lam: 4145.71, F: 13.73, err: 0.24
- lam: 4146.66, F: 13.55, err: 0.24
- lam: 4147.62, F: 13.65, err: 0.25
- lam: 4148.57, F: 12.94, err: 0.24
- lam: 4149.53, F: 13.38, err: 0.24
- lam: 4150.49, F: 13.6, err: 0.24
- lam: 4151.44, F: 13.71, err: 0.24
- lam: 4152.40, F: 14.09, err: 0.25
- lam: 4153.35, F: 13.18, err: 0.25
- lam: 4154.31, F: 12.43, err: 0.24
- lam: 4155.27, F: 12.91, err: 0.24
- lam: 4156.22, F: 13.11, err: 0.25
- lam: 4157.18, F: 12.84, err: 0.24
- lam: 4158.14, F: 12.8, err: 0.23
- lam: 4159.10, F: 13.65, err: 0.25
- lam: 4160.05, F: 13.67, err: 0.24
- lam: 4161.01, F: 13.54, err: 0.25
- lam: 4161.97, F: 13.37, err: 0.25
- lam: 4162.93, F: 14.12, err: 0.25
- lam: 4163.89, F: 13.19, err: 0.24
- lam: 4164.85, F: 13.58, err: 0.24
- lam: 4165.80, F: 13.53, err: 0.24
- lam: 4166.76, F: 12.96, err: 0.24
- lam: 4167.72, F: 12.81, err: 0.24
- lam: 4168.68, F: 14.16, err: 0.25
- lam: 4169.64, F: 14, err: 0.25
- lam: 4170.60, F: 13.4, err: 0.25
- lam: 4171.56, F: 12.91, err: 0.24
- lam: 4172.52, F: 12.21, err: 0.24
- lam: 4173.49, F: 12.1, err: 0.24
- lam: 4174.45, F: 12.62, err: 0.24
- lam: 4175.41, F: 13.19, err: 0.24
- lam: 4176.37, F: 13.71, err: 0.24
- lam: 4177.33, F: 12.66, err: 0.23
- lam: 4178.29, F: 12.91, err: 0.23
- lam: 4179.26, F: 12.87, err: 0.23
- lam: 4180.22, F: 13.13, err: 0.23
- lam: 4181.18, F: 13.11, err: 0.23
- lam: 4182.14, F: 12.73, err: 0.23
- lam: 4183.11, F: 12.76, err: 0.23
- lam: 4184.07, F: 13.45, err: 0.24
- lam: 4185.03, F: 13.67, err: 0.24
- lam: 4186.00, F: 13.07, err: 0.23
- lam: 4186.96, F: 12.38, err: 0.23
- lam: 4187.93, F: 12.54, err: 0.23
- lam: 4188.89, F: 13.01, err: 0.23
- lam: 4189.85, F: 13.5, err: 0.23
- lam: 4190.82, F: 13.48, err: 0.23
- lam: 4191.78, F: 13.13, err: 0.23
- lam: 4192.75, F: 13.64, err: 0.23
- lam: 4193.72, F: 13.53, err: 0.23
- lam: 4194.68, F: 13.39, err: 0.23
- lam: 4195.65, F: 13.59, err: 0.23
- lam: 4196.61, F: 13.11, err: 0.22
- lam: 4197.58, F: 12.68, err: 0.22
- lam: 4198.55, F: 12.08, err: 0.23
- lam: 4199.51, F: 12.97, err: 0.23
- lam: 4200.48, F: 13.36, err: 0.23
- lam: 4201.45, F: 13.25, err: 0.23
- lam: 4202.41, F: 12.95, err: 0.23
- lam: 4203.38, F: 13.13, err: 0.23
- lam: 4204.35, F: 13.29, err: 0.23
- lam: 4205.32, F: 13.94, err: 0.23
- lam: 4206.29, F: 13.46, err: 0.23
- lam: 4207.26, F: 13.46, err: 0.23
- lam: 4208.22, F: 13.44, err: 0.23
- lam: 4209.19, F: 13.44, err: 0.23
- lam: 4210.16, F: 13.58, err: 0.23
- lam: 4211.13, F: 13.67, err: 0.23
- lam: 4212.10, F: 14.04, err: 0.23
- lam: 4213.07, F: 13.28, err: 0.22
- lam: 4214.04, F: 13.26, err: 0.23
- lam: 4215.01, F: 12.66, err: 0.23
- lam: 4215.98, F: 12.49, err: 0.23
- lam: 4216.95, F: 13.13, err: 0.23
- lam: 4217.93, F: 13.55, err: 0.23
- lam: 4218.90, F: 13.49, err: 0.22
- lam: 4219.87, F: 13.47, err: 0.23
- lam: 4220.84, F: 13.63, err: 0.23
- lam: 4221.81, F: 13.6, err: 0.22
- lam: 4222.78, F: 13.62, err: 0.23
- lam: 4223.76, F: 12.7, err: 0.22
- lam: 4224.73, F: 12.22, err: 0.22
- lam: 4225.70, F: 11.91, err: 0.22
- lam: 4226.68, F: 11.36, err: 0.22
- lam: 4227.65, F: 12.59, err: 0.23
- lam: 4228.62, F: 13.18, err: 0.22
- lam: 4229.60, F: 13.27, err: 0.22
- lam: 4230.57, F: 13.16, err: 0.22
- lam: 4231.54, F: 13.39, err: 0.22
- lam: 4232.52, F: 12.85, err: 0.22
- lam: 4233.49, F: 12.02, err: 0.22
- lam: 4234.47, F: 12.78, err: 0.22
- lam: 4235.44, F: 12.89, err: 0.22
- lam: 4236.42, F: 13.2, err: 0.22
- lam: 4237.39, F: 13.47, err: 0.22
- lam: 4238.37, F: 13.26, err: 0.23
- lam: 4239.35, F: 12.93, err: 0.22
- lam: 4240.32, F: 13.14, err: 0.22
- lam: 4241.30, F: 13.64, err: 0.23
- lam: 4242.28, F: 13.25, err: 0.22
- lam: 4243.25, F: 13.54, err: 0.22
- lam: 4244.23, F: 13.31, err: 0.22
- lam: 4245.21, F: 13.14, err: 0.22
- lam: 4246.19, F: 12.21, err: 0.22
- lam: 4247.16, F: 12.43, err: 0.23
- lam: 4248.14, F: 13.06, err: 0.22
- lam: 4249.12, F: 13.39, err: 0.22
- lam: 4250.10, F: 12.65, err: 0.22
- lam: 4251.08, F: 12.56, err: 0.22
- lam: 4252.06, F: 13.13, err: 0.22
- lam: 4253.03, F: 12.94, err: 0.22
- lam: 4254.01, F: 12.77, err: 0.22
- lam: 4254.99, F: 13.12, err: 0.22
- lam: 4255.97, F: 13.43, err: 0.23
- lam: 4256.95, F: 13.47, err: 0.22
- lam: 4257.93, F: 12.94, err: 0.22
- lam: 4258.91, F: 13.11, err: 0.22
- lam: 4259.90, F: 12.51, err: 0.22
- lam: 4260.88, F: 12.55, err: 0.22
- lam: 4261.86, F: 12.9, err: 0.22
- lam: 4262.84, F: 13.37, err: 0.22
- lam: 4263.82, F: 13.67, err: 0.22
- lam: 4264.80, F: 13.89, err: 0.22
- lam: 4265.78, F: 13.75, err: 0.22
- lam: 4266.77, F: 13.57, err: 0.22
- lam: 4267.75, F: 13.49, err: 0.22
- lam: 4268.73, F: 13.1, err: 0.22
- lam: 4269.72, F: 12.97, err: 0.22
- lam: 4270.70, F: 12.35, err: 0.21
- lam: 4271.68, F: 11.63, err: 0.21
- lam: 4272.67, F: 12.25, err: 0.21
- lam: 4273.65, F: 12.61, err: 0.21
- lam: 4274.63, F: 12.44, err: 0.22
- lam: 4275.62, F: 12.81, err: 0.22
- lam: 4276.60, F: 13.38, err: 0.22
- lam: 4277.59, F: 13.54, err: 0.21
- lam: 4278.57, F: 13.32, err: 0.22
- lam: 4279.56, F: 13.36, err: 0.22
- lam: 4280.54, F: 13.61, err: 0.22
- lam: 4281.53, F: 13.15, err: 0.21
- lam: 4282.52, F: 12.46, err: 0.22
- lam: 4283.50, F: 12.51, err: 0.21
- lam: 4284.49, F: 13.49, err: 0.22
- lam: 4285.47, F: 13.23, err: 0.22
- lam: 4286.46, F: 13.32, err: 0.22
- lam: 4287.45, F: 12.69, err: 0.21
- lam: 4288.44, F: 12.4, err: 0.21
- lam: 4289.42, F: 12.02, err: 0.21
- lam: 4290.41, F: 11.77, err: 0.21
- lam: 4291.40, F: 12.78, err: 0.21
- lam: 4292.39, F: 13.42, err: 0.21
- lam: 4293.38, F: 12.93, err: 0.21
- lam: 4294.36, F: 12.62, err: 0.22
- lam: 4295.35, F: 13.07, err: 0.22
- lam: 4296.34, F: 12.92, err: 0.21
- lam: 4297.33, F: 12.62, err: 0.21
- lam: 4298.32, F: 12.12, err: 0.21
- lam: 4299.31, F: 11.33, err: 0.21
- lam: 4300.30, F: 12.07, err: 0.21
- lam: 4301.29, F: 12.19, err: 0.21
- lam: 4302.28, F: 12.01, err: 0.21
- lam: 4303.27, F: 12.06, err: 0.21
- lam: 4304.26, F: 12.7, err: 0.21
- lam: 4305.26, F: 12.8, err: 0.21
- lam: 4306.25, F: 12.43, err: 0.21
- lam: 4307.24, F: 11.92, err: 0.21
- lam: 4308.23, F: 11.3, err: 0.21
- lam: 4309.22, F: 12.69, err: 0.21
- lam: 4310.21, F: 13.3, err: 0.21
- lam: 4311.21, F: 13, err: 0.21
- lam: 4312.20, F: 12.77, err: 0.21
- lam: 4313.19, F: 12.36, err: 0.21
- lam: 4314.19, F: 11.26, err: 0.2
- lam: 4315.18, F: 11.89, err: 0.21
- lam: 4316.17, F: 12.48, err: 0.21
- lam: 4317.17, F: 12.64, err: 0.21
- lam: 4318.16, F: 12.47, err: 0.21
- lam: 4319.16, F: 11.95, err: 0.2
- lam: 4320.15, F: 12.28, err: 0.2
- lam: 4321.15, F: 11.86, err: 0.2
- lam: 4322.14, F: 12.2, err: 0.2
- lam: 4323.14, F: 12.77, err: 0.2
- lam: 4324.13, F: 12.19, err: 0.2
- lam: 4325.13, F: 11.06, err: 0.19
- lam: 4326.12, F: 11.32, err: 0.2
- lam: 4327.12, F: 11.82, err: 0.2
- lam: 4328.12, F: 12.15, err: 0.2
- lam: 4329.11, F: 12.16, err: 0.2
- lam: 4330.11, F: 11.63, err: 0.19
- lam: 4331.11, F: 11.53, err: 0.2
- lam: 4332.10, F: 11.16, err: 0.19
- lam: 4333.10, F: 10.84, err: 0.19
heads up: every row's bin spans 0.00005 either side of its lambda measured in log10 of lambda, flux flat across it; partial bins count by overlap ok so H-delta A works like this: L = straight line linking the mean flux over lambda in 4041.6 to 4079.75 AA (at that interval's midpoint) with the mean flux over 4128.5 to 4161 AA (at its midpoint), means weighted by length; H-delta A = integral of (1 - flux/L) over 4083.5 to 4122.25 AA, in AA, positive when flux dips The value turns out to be 5.9 AA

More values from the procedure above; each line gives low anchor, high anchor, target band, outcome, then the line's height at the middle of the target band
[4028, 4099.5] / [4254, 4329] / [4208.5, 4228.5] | -0.5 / 12.7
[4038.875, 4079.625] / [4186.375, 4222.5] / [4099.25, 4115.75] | 4.1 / 13.3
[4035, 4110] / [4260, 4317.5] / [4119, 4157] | -2.1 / 12.5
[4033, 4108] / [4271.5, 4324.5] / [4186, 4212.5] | -1.6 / 12.5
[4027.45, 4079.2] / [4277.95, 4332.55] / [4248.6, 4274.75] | -0.9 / 12.6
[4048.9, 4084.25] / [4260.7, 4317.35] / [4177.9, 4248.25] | -1.3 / 12.9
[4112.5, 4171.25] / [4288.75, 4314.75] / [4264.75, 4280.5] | -0.6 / 12.5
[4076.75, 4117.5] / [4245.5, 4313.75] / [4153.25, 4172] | -2.4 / 11.8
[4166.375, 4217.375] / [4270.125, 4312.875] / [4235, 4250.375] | -0.2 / 12.9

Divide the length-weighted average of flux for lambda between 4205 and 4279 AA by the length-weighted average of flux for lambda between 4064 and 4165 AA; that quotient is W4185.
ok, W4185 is 1.05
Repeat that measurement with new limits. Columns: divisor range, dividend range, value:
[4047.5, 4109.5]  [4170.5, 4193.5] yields 1.07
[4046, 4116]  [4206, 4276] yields 1.07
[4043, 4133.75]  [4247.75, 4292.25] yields 1.05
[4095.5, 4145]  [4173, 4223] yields 1.12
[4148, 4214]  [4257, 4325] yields 0.96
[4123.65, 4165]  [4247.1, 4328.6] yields 0.96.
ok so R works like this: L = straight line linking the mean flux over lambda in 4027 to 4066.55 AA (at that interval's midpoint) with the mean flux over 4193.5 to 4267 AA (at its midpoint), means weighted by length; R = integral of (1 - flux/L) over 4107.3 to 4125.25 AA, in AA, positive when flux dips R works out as 1.23 AA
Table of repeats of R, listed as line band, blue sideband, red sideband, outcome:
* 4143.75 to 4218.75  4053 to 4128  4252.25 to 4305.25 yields -4.57 AA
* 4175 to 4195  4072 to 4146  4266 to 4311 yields -1.30 AA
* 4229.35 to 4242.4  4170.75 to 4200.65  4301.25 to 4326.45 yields -0.38 AA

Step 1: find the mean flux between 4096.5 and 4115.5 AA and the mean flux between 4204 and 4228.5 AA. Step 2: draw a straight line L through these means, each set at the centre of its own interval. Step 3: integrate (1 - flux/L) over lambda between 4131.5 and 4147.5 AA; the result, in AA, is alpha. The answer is -3.4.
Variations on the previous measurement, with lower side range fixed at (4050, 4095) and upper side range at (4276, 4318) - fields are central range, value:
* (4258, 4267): -0.4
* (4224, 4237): 0.0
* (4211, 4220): -0.4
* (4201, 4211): -0.5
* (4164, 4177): -0.4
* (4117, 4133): 0.0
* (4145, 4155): -0.4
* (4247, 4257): -0.2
